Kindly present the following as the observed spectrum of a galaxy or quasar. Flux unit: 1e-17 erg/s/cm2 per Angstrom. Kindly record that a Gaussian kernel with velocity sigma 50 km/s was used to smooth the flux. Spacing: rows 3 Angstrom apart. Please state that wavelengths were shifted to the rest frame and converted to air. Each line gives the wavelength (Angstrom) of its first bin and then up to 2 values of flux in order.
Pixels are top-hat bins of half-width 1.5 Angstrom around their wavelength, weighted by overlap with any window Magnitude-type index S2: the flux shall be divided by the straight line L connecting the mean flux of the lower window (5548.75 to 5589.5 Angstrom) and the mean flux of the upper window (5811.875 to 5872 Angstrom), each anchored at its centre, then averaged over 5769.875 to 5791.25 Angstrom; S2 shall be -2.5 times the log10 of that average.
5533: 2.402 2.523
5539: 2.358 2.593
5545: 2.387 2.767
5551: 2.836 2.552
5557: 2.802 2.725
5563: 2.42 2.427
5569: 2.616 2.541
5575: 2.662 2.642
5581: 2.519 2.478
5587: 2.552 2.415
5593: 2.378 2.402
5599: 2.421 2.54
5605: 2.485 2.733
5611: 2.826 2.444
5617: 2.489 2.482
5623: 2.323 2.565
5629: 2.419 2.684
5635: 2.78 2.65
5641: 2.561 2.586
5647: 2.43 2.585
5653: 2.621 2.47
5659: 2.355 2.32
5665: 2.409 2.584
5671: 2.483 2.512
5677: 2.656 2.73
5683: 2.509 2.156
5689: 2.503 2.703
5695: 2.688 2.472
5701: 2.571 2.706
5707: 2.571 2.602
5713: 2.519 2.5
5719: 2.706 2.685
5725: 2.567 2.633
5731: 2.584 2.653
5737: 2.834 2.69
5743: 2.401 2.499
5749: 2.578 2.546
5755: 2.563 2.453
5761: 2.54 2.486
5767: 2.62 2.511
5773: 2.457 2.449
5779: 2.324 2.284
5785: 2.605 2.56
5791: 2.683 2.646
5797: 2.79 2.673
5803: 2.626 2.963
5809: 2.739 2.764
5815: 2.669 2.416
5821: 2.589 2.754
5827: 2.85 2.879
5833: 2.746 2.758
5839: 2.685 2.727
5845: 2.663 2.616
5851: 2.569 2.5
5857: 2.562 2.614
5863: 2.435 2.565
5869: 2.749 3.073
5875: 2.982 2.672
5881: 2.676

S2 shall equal 0.075 mag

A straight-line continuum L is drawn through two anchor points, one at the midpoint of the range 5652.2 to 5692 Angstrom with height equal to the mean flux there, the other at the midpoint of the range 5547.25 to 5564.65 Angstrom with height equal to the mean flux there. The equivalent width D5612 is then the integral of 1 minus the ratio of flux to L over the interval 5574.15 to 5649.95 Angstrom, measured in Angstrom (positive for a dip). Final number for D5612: 1.4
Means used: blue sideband 2.68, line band 2.54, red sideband 2.49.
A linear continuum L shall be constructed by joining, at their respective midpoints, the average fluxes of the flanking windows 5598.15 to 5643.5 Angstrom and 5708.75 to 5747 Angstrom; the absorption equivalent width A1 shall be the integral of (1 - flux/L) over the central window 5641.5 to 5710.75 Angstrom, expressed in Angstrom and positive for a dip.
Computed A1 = 1.5 Angstrom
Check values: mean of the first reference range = 2.56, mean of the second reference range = 2.61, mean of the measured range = 2.53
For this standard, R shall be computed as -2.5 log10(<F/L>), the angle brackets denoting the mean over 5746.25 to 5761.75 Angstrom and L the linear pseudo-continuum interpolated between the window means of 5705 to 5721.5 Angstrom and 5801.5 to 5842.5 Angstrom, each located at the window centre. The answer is 0.05 mag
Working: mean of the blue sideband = 2.59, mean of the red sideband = 2.73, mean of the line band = 2.53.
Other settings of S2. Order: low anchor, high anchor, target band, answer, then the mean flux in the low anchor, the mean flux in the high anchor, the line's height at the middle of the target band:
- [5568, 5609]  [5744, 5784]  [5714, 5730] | -0.05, 2.52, 2.49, 2.49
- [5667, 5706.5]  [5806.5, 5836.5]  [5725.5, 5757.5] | 0.01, 2.56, 2.72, 2.63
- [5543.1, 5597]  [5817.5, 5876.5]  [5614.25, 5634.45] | 0.04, 2.56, 2.69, 2.59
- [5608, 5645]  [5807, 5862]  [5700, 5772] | 0.02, 2.57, 2.67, 2.63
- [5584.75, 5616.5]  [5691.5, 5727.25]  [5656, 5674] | 0.06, 2.52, 2.61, 2.57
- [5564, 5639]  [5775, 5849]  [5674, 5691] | 0.03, 2.54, 2.66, 2.58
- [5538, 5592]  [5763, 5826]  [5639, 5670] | 0.04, 2.57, 2.6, 2.58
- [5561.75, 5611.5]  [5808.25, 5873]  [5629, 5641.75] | -0.04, 2.53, 2.67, 2.56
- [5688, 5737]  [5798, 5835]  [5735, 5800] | 0.05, 2.61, 2.72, 2.67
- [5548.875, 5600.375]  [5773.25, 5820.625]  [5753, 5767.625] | 0.03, 2.56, 2.61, 2.6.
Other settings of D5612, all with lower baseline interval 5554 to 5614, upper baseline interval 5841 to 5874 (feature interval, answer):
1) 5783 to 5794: 0.1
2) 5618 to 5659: 0.5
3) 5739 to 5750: 0.3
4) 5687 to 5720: 0.1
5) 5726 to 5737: -0.2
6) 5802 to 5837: -1.3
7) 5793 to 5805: -0.3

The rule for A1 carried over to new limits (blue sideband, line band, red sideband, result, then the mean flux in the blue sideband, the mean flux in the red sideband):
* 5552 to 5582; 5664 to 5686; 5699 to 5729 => 0.60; 2.6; 2.6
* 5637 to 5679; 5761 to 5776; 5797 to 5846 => 0.80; 2.52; 2.72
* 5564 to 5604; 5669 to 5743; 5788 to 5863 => 0.13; 2.51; 2.68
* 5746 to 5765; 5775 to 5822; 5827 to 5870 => -0.50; 2.53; 2.65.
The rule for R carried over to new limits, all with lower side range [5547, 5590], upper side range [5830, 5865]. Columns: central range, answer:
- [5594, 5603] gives 0.07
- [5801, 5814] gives -0.05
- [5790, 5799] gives -0.03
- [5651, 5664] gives 0.07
